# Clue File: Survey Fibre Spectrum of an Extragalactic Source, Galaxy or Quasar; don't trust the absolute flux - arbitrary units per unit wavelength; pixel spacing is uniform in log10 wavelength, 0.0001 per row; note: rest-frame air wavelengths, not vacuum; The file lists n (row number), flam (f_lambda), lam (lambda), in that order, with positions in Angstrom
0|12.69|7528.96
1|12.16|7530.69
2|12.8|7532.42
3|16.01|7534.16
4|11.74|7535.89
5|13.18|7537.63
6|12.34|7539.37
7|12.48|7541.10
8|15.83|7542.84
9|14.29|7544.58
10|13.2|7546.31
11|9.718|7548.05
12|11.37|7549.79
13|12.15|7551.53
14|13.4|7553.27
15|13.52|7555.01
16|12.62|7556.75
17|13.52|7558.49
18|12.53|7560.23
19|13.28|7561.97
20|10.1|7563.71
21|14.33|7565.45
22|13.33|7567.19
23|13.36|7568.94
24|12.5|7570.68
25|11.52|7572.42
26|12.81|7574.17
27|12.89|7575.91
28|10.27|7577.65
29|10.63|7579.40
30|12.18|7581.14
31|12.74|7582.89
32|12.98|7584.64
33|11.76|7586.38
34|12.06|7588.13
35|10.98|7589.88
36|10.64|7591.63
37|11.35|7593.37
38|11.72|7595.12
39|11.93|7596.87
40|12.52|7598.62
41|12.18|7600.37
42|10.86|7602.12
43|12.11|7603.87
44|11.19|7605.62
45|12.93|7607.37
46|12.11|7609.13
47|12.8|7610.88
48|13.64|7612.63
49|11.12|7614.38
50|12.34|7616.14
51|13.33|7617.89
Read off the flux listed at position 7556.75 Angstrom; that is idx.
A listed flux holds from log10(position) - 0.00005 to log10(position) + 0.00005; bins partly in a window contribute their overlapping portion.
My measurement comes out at 12.62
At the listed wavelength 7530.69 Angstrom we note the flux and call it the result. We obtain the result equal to 12.16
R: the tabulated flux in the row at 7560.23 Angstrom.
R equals 12.53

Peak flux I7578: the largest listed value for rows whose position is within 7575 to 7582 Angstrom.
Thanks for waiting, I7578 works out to 12.89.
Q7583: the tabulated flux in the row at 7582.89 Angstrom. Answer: 12.74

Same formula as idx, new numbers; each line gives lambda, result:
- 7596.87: 11.93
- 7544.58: 14.29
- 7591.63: 10.64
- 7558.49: 13.52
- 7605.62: 11.19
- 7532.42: 12.8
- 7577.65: 10.27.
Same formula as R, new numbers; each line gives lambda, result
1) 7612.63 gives 13.64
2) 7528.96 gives 12.69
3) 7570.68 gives 12.5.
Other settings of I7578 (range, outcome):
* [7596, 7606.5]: 12.52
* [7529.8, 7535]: 16.01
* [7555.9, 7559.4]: 13.52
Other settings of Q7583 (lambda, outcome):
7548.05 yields 9.718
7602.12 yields 10.86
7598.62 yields 12.52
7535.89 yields 11.74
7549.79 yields 11.37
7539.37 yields 12.34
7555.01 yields 13.52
